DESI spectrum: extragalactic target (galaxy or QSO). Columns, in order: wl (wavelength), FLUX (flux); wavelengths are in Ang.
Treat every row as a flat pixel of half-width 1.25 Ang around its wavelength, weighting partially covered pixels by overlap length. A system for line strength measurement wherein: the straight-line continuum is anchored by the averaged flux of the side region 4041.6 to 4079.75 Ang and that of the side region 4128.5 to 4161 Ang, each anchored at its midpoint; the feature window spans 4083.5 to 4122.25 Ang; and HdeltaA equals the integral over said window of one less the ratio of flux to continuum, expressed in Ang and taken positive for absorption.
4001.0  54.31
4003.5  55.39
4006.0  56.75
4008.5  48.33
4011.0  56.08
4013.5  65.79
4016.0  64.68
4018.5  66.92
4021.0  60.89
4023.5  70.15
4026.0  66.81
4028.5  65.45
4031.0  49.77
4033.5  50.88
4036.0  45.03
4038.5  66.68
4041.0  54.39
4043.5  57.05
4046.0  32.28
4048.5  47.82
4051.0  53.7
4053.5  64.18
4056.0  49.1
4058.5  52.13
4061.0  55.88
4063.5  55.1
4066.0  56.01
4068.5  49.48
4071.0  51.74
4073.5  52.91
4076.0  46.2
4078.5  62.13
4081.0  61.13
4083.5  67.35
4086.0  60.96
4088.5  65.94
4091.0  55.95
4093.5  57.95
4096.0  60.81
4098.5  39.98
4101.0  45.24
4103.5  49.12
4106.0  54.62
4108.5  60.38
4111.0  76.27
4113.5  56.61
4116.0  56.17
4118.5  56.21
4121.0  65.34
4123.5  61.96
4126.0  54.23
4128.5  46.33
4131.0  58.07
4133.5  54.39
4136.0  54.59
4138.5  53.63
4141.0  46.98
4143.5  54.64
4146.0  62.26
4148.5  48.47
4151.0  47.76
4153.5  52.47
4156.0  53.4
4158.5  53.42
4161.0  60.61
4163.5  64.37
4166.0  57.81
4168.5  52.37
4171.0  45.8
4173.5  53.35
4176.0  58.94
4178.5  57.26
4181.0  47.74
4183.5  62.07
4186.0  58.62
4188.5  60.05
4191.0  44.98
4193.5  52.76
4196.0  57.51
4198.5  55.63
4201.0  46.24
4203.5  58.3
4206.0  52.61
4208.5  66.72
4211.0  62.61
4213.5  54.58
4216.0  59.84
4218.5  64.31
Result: -3.6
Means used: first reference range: 52.4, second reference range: 53.3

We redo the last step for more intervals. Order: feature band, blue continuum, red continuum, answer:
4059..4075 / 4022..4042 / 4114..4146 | 1.2 Ang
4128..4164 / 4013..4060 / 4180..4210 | 1.2 Ang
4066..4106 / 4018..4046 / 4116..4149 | 1.0 Ang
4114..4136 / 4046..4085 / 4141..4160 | -1.3 Ang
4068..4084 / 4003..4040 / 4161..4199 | 0.7 Ang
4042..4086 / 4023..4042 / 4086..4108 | 1.8 Ang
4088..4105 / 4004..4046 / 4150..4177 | 1.0 Ang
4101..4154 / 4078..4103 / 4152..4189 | 1.0 Ang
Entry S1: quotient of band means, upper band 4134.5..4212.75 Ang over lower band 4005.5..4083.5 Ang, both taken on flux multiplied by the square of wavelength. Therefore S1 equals 1.0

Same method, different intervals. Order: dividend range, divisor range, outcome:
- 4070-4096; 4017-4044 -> 1.01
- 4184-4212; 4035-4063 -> 1.14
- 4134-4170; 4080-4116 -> 0.96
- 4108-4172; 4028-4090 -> 1.06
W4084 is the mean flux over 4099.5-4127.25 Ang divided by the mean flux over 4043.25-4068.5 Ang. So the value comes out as 1.11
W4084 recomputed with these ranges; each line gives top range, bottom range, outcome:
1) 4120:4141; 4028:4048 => 1.07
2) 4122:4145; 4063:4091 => 0.95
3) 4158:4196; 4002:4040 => 0.94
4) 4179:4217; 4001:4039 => 0.95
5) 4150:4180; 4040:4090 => 1.00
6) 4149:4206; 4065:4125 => 0.95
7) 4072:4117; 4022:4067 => 1.04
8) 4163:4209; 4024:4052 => 1.02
